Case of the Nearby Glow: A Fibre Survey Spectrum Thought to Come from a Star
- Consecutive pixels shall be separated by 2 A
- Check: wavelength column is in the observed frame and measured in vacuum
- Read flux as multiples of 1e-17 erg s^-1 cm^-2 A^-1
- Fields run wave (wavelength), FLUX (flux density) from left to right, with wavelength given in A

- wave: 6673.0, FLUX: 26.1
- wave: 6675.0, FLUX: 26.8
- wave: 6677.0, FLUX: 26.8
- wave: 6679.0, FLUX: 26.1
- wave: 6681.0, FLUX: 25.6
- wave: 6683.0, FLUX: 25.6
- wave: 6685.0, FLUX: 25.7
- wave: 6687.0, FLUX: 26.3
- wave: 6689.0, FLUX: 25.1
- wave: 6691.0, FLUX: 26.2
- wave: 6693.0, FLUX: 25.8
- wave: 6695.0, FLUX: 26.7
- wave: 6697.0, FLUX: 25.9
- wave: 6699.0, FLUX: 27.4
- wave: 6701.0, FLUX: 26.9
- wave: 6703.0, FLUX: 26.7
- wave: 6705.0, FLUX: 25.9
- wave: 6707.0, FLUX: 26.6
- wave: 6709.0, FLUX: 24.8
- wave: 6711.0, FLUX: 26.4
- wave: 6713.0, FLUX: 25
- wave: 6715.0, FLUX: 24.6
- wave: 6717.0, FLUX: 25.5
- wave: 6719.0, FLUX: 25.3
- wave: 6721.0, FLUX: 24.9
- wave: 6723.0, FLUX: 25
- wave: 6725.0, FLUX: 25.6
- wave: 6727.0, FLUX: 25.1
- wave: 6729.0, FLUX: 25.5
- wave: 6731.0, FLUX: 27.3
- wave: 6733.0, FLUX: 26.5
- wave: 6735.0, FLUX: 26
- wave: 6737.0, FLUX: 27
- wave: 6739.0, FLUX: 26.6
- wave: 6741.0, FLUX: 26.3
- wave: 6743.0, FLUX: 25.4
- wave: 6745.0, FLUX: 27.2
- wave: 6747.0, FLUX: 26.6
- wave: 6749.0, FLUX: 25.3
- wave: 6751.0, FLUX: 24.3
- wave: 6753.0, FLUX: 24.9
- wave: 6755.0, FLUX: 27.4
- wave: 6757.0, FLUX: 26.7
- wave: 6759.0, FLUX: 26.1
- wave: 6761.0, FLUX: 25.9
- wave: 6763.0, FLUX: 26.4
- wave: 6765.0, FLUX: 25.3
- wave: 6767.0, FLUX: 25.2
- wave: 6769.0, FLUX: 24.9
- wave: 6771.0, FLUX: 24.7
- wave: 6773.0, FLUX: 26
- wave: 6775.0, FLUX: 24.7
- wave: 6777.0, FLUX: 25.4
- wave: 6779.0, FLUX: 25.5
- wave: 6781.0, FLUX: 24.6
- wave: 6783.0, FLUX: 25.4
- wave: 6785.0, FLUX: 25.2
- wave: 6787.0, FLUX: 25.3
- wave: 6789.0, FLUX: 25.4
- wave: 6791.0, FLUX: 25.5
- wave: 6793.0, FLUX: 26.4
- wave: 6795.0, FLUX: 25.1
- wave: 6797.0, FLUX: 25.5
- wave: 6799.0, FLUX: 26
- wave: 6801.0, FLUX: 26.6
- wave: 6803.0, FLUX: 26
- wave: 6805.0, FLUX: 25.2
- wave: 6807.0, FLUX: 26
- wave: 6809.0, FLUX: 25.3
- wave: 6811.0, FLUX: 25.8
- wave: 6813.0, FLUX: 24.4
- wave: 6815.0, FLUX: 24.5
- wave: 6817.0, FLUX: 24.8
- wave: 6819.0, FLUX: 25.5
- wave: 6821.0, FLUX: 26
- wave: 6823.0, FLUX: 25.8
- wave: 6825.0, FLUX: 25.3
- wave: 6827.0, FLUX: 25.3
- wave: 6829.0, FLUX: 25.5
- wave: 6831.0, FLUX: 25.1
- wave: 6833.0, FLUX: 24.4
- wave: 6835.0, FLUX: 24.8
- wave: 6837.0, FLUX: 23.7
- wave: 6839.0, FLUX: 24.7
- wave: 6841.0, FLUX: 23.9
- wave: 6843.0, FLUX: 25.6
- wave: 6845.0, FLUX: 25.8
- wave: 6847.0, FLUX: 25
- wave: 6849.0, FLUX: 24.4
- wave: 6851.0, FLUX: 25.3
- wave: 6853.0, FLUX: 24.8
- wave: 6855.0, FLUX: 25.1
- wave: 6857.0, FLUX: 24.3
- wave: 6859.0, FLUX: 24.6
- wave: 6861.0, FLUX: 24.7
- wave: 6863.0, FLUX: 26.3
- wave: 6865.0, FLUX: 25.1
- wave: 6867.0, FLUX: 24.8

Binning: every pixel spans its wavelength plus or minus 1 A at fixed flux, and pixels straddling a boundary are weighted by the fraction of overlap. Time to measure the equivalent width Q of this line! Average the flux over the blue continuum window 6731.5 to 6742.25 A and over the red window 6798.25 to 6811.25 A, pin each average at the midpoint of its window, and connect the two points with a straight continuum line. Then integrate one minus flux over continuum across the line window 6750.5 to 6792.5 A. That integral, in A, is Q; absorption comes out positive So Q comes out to 1.08 A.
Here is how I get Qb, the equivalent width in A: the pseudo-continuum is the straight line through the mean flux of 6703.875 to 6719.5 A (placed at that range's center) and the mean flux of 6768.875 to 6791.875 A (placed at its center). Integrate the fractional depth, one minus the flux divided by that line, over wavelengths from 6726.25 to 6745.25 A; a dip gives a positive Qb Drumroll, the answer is -0.6 A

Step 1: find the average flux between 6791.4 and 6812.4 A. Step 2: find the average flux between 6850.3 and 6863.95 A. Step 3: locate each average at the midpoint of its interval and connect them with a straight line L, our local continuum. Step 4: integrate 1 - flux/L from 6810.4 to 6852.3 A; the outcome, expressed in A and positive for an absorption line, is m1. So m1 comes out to 0.6 A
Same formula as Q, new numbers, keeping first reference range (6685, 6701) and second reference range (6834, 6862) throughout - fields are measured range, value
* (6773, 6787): 0.1 A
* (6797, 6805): -0.2 A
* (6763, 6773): 0.1 A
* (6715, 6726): 0.3 A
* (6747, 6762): -0.1 A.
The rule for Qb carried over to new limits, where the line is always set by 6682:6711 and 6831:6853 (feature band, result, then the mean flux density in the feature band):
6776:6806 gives -0.3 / 25.5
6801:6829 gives -0.4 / 25.4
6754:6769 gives -0.3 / 26.1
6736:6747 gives -0.3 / 26.5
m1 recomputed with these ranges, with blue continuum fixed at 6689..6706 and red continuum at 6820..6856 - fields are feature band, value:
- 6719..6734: 0.2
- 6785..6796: 0.0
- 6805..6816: 0.0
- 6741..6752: 0.0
